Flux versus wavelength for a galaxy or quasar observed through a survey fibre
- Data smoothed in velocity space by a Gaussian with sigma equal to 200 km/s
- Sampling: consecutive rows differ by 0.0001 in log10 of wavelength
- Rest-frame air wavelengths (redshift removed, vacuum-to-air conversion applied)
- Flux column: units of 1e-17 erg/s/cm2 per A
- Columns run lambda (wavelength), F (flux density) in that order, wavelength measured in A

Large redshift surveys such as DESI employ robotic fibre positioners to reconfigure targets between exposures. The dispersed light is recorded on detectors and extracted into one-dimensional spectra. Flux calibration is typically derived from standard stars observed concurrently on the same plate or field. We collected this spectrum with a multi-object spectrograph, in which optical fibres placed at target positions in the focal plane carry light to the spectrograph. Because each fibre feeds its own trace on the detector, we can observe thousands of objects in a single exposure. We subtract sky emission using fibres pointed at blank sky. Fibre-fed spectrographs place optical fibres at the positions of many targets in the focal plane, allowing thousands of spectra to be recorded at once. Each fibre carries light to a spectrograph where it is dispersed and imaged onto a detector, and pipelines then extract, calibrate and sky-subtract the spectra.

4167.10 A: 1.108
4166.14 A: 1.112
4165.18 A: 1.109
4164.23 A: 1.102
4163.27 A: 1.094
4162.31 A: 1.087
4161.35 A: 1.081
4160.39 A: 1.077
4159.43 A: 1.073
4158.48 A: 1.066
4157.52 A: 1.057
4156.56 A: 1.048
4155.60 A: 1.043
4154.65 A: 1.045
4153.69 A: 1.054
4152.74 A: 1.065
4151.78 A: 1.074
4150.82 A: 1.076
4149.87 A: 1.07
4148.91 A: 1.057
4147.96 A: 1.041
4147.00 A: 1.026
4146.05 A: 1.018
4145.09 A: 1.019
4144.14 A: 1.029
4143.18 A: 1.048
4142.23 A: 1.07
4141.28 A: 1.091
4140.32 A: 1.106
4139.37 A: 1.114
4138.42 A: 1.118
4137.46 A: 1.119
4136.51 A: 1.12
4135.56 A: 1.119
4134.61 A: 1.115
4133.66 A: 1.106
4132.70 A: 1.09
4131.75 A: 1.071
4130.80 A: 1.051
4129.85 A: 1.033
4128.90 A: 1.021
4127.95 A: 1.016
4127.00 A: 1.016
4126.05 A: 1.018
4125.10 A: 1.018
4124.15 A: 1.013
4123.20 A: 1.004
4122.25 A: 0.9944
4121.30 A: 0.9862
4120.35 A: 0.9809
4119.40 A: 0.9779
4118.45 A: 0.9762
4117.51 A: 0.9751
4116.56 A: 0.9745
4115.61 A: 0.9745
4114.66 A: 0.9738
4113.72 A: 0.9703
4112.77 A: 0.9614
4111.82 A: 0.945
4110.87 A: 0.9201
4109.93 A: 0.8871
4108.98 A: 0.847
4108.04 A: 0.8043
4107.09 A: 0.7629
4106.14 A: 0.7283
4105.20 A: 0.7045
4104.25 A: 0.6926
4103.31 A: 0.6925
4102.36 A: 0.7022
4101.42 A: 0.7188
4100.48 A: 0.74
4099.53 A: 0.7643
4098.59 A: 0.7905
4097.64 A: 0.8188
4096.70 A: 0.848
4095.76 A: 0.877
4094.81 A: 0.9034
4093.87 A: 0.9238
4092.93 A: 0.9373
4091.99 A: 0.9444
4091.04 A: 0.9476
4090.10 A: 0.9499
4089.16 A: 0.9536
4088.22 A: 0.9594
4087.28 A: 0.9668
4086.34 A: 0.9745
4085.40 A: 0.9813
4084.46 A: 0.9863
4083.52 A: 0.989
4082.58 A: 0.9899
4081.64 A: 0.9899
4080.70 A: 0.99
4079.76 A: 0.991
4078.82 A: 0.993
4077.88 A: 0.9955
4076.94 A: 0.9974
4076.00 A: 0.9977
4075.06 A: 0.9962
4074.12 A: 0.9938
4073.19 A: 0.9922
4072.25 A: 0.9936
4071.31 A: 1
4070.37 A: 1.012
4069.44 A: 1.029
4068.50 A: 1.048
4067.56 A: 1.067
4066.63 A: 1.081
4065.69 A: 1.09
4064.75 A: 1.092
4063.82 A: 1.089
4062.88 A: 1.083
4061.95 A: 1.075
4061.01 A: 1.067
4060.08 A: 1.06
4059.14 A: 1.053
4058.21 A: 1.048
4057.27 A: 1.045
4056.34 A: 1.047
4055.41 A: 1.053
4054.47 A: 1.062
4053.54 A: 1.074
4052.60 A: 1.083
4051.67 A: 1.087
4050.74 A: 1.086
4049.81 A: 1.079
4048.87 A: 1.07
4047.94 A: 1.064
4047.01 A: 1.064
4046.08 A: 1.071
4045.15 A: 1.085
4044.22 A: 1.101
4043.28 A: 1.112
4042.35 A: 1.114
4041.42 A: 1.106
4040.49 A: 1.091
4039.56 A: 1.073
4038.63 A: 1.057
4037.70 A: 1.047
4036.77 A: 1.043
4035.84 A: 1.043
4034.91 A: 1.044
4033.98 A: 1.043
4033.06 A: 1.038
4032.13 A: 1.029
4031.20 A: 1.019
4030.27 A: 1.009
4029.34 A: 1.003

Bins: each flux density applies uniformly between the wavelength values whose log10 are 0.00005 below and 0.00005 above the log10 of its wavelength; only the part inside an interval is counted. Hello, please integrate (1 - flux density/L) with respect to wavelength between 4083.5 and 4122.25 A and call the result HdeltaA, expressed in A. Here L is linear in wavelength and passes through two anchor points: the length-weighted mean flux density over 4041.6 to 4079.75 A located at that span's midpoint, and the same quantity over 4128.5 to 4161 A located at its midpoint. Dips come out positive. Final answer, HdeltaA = 6.3 A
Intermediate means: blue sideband 1.05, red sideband 1.07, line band 0.888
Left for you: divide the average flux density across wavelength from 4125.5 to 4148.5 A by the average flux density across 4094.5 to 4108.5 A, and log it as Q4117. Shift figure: 1.39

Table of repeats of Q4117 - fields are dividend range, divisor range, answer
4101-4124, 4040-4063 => 0.82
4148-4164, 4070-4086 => 1.07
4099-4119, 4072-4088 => 0.85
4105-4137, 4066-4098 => 1.00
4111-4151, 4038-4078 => 0.98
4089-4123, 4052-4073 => 0.83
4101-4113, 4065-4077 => 0.78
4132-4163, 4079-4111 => 1.23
